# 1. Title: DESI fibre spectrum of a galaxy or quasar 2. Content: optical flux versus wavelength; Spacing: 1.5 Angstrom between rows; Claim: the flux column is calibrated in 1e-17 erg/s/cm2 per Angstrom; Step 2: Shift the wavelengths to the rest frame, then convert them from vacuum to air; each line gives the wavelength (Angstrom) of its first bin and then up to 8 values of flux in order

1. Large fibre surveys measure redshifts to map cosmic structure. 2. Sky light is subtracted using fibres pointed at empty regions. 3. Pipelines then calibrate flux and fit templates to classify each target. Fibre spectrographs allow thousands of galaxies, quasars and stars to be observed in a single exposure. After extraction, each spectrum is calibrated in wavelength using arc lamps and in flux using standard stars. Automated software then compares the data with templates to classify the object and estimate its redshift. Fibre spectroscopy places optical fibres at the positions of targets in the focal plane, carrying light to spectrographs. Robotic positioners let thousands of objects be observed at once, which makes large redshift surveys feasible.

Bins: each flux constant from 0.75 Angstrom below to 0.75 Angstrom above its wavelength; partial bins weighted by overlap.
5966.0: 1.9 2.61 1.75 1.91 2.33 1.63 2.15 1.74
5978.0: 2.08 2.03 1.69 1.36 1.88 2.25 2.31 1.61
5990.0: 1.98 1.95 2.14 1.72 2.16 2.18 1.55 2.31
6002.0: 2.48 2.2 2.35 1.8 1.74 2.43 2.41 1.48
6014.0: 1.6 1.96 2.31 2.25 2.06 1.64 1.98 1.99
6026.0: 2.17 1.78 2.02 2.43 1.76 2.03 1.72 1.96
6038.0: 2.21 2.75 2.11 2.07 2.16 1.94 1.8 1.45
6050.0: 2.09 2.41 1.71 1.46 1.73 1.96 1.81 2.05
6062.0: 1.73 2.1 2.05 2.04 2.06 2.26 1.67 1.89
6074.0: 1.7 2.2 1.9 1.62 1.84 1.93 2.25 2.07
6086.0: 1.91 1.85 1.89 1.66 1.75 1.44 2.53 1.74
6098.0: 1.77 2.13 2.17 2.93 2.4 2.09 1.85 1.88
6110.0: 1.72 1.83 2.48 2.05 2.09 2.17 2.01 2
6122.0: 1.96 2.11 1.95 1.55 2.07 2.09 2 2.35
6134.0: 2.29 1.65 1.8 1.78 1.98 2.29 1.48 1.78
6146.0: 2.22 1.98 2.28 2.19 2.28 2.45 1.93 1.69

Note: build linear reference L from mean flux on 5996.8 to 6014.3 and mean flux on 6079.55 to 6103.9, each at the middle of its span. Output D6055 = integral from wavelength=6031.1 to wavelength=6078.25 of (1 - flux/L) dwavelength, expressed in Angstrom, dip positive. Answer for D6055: 1.6 Angstrom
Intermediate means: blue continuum 2.06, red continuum 2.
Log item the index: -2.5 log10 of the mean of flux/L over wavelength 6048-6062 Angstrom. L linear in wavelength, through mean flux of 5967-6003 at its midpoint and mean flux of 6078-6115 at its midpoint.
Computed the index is 0.08 mag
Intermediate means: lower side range 1.99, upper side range 1.99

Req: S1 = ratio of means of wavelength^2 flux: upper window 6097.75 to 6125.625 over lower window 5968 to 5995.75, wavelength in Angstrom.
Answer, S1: 1.13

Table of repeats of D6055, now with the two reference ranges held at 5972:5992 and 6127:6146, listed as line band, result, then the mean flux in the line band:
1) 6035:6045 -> -1.21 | 2.17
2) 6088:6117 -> -0.96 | 2.02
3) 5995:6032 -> -2.33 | 2.05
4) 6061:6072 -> -0.25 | 1.99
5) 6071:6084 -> 0.28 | 1.91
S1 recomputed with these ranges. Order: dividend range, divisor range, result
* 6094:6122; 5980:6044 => 1.07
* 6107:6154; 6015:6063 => 1.05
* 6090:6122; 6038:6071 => 1.04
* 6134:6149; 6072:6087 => 1.02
